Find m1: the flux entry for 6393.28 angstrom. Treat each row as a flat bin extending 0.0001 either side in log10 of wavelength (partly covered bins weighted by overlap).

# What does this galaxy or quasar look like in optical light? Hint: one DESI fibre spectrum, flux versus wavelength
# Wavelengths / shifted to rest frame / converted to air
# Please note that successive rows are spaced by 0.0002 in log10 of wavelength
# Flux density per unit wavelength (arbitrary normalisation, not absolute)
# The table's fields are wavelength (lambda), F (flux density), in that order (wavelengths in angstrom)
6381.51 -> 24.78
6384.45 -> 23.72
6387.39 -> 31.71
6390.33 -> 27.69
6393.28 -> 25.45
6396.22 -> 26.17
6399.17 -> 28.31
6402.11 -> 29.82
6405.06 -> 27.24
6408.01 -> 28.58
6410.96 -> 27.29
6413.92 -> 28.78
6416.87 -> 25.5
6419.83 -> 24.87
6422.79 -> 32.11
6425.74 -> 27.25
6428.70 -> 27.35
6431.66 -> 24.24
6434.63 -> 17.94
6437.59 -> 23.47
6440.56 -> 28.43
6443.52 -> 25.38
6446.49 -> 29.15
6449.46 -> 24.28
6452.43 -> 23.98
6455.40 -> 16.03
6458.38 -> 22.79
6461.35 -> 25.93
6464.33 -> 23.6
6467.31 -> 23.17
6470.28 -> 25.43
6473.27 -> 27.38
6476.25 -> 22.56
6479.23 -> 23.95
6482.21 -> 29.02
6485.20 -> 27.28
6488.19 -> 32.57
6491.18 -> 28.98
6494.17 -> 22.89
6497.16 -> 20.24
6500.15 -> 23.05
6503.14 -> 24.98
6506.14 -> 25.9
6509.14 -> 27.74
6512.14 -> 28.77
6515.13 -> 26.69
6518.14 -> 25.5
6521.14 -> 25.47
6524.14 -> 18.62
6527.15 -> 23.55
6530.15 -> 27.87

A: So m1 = 25.45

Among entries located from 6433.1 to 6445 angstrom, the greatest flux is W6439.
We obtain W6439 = 28.43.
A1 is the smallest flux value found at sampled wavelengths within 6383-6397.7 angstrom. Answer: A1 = 23.72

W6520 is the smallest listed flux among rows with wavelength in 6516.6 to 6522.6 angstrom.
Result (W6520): 25.47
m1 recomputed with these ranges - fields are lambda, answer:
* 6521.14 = 25.47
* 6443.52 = 25.38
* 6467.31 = 23.17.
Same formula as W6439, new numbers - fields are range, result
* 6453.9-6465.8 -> 25.93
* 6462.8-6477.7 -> 27.38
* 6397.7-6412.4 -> 29.82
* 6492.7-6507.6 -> 25.9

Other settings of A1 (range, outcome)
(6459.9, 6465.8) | 23.6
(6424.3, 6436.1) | 17.94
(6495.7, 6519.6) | 20.24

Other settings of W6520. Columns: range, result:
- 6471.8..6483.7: 22.56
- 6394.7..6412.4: 26.17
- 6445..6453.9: 23.98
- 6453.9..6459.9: 16.03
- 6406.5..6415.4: 27.29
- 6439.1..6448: 25.38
